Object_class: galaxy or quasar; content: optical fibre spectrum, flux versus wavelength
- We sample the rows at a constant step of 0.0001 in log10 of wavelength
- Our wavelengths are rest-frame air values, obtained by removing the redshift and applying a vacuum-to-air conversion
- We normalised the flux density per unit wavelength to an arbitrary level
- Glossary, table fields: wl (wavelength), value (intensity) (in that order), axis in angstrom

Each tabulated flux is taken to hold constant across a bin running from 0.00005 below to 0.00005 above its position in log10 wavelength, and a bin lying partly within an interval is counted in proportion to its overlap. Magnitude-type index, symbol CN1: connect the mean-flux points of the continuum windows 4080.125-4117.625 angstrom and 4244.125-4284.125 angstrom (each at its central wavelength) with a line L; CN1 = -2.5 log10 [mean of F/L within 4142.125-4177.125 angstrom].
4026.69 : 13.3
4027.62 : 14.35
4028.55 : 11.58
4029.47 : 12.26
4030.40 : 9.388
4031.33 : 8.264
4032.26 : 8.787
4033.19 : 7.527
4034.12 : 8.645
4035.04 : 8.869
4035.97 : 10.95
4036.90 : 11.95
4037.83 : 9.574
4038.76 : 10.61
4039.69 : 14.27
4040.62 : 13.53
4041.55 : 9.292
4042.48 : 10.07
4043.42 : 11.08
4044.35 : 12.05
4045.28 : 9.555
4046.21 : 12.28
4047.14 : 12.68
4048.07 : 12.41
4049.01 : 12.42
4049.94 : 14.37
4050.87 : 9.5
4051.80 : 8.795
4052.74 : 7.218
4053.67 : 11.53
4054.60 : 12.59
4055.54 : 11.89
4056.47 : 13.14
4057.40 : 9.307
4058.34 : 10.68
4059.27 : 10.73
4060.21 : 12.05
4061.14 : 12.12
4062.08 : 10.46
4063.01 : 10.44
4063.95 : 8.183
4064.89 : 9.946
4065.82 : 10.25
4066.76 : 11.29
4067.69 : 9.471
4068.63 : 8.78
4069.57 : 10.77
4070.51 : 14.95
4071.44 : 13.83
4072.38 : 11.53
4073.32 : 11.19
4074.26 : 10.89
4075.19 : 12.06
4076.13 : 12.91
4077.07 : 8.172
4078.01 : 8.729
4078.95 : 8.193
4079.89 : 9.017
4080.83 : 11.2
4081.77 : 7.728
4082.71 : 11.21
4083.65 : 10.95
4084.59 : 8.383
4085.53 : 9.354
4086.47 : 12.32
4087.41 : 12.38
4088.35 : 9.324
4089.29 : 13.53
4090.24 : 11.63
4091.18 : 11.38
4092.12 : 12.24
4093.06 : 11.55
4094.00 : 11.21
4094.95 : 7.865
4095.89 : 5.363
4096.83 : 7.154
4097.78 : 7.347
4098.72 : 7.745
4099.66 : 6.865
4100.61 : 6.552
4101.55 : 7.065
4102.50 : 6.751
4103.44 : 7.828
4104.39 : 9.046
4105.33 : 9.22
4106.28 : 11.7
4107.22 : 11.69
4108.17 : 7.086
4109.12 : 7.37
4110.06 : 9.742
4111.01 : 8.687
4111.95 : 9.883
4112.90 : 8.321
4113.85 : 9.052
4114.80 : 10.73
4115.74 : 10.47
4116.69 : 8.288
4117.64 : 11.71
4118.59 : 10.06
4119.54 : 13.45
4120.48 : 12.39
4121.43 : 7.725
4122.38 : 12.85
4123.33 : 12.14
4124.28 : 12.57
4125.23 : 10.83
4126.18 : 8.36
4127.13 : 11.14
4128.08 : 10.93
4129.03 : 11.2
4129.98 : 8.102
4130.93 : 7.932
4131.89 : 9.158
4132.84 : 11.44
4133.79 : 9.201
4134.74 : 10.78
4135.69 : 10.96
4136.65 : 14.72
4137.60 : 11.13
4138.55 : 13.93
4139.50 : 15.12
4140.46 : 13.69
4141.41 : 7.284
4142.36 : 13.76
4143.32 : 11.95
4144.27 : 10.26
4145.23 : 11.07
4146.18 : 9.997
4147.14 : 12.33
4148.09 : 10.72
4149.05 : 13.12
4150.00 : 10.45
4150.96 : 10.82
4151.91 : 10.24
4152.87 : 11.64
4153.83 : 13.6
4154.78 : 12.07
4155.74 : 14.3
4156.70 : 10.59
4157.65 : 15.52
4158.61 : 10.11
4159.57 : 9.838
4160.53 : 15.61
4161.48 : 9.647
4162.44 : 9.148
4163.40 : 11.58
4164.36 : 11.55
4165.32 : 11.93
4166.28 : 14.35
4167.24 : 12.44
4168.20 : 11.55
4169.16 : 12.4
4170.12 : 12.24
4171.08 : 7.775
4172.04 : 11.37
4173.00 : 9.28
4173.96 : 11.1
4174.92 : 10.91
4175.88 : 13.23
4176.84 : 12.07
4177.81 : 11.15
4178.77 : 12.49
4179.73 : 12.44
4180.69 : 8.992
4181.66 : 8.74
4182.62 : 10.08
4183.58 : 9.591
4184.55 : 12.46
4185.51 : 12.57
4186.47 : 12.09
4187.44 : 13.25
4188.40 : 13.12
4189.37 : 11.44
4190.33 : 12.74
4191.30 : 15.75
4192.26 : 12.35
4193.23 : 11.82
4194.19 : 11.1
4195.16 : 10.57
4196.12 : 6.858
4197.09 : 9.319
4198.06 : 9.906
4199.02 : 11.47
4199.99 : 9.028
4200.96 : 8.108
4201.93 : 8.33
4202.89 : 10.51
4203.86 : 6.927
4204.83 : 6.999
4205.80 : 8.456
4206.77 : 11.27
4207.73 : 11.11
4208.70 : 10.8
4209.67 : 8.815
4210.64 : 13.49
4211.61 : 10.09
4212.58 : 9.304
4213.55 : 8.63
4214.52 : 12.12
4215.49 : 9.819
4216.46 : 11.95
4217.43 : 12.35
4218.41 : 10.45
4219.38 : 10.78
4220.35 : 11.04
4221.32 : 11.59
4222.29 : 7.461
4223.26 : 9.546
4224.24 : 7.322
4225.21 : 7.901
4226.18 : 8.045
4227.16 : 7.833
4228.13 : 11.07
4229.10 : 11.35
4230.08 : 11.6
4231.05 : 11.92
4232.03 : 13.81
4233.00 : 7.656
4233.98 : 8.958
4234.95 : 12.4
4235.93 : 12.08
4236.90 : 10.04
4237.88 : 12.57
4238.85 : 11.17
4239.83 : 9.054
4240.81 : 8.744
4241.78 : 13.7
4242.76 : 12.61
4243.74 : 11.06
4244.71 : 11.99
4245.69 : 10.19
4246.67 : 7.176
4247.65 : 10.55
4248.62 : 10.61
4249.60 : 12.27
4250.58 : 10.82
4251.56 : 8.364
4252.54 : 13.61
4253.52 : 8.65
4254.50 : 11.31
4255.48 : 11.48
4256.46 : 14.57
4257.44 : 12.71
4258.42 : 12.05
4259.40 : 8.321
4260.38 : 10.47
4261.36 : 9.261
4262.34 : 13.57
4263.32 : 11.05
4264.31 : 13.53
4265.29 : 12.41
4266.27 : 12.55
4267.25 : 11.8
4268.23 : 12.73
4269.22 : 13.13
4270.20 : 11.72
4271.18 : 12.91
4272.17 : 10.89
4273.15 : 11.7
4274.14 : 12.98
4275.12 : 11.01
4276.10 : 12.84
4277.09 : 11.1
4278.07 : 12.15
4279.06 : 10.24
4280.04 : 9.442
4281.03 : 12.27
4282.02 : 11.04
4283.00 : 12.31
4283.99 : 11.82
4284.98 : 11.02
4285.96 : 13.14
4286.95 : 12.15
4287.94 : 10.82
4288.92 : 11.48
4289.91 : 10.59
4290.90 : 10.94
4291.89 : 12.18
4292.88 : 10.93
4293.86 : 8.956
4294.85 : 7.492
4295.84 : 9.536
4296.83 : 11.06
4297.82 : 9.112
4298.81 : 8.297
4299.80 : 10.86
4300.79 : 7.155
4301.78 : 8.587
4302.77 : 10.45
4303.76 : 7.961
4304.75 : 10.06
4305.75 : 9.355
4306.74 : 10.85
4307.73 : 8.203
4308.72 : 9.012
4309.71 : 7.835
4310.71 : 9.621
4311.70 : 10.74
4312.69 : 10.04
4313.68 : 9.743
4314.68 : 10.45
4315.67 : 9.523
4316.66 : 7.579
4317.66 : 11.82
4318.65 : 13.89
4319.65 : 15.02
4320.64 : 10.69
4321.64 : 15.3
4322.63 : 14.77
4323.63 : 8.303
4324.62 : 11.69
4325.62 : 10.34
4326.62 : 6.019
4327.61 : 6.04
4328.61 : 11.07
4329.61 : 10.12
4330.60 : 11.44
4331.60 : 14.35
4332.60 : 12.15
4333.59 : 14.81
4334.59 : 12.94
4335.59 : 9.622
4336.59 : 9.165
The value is -0.146 mag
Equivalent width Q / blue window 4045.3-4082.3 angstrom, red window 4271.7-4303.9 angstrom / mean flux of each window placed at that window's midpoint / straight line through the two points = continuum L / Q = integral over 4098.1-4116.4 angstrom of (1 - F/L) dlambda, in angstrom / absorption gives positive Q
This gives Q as 3.57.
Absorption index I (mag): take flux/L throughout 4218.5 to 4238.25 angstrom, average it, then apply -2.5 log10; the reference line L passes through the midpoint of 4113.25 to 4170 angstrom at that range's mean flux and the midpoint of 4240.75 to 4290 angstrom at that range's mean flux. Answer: 0.12 mag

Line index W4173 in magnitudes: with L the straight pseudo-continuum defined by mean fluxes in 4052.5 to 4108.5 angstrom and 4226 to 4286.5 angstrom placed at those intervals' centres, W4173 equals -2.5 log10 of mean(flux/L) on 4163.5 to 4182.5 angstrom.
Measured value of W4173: -0.060 mag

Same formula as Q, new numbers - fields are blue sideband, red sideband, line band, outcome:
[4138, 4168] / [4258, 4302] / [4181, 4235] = 5.4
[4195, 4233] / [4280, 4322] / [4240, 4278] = -4.8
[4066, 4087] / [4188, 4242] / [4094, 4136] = 4.3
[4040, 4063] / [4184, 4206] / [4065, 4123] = 5.9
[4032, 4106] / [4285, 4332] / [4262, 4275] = -2.5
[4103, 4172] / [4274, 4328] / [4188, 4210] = 1.0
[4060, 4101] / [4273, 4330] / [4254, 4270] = -2.3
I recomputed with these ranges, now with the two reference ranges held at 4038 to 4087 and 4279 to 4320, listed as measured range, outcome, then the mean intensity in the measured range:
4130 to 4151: -0.06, 11.3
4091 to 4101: 0.25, 8.6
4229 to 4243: -0.07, 11.1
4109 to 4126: 0.04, 10.4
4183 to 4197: -0.11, 11.8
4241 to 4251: -0.06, 11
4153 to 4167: -0.14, 12.1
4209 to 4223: 0.00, 10.6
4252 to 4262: -0.09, 11.3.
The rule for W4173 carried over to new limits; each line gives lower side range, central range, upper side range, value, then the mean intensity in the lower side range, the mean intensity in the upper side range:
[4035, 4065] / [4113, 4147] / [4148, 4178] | 0.05 mag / 11.1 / 11.7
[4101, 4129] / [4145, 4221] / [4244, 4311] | -0.08 mag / 9.91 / 10.8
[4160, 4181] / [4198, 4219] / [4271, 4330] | 0.13 mag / 11.5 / 10.5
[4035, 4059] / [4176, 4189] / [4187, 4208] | -0.10 mag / 11.2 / 10.5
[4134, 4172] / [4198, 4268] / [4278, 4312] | 0.03 mag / 11.8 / 10.2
